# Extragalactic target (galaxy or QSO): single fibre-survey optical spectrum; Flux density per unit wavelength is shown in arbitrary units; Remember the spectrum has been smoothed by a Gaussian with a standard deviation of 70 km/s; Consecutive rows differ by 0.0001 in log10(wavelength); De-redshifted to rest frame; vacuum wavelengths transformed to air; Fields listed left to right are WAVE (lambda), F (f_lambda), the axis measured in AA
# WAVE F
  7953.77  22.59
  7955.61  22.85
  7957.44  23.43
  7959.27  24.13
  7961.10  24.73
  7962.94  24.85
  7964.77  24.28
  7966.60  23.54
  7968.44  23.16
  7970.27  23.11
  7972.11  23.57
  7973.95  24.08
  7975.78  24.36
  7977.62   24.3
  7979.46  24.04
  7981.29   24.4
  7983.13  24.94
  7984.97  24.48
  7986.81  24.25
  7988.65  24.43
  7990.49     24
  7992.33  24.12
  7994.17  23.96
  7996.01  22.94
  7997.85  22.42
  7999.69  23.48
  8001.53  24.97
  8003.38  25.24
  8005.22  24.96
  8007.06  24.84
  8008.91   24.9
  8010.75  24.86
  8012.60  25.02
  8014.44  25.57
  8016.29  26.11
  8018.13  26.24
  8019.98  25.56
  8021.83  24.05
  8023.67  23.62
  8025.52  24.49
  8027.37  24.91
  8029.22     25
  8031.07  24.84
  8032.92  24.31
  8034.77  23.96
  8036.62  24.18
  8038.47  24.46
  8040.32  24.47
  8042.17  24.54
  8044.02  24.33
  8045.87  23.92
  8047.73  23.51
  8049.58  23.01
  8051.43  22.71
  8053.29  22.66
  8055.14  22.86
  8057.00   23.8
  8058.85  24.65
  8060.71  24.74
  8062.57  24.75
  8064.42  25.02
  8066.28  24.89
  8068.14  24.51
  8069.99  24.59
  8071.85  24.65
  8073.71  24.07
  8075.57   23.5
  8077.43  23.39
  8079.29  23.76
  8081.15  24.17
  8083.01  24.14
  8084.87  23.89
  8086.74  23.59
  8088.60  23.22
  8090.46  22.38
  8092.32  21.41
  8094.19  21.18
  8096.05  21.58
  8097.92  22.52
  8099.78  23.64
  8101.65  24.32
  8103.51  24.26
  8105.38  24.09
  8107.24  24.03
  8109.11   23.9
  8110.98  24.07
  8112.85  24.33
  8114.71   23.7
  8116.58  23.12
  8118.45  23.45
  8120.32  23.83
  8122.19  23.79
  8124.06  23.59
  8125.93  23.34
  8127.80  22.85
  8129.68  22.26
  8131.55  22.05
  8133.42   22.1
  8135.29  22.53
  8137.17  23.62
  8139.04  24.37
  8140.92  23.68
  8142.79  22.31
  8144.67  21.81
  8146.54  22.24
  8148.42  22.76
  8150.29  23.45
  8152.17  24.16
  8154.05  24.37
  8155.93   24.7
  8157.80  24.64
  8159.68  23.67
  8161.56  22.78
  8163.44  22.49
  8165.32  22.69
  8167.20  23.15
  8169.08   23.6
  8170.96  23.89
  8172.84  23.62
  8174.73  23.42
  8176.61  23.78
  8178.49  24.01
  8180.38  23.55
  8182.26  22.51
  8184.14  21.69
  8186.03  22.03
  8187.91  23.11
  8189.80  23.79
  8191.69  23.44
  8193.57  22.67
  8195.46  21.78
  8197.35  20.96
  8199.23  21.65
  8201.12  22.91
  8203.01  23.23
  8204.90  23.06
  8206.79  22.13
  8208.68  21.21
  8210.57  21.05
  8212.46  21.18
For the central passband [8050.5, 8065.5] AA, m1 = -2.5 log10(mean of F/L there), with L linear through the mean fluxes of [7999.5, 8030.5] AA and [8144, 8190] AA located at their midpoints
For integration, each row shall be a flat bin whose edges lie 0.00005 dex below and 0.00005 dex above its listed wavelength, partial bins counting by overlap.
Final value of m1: 0.026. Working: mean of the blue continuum 25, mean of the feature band 23.9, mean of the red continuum 23.3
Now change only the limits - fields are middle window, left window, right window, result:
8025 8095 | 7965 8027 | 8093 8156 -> 0.00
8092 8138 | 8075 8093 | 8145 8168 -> 0.01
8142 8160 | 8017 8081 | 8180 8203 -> -0.02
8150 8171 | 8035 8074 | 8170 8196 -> -0.02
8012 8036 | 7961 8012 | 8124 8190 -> -0.04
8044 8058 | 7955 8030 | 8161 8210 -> 0.03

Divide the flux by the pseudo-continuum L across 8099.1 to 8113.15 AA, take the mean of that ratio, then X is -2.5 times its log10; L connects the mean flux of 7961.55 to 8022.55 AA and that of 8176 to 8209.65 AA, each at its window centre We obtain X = -0.03 mag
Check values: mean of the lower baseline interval 24.4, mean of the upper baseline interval 22.6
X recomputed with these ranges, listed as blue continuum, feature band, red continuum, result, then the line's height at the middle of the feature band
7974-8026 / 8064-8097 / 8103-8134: 0.013 mag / 23.8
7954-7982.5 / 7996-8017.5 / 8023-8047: -0.024 mag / 24.2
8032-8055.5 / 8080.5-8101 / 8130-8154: 0.024 mag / 23.4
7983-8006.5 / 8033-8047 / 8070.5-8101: -0.026 mag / 23.7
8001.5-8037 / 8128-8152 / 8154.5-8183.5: 0.045 mag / 23.8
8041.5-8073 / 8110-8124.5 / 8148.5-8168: 0.002 mag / 23.8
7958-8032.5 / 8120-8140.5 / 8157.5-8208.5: 0.011 mag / 23.3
